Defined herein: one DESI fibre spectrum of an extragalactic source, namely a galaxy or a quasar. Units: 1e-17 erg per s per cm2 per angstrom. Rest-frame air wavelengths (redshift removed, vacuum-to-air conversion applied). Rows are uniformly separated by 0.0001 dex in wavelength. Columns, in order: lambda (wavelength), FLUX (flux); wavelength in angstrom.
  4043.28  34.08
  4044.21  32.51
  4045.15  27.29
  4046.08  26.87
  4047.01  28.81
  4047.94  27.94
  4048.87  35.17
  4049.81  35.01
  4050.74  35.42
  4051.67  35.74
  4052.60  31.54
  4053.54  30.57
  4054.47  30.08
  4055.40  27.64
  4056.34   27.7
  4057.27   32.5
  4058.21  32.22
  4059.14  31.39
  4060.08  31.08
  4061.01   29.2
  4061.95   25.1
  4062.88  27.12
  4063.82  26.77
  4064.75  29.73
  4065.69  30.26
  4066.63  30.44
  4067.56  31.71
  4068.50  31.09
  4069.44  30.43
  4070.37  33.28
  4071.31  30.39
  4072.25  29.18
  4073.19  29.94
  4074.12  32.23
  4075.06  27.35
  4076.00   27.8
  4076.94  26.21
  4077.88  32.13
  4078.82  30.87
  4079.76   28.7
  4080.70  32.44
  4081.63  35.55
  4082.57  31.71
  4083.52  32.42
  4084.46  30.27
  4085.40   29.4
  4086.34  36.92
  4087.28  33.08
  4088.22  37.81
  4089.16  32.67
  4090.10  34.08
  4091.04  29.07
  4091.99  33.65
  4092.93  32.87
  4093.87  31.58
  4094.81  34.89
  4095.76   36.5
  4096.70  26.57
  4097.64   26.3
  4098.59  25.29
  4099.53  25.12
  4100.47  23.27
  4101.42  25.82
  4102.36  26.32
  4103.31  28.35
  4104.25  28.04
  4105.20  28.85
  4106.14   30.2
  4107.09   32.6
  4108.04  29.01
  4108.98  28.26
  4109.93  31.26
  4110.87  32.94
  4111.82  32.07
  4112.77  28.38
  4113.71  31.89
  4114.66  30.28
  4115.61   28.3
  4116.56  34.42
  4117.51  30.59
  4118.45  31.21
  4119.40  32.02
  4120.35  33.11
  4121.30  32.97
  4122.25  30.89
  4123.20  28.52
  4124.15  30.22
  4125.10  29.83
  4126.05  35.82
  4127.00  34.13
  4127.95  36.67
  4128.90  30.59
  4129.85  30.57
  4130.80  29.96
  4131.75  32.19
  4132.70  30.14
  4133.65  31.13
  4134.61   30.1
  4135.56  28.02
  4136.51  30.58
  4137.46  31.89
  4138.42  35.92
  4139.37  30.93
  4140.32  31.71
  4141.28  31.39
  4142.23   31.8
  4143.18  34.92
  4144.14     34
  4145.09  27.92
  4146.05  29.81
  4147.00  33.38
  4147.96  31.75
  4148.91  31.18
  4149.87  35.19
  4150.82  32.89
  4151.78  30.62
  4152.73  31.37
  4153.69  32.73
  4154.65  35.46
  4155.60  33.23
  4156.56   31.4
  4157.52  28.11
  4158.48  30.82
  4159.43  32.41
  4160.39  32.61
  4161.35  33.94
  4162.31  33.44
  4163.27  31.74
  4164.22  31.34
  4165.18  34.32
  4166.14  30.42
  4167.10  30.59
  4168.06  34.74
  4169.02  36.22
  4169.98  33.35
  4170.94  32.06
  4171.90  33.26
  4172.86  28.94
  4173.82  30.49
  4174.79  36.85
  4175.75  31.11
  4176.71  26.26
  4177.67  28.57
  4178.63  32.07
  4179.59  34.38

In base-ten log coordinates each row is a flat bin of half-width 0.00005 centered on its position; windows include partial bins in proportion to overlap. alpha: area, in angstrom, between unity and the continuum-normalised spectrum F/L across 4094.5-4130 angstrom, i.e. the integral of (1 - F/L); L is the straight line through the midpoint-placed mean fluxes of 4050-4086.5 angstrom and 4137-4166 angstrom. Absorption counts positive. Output 1.3 angstrom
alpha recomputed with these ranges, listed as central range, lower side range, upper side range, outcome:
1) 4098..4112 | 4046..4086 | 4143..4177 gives 1.3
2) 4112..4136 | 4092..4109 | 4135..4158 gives -0.6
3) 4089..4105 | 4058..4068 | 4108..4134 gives 0.6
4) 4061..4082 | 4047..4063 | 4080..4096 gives 1.4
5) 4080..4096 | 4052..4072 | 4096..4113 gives -2.3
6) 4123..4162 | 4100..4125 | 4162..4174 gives -0.7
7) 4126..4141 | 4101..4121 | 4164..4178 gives -0.4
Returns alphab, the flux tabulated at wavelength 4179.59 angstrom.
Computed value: 34.38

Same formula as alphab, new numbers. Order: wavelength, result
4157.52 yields 28.11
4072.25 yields 29.18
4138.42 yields 35.92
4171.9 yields 33.26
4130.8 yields 29.96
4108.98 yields 28.26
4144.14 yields 34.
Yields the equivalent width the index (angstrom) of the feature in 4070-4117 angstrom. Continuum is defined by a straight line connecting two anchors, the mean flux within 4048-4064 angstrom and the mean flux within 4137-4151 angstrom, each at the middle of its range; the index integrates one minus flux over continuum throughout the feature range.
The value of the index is 1.4 angstrom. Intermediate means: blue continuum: 30.8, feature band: 30.5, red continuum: 32.3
